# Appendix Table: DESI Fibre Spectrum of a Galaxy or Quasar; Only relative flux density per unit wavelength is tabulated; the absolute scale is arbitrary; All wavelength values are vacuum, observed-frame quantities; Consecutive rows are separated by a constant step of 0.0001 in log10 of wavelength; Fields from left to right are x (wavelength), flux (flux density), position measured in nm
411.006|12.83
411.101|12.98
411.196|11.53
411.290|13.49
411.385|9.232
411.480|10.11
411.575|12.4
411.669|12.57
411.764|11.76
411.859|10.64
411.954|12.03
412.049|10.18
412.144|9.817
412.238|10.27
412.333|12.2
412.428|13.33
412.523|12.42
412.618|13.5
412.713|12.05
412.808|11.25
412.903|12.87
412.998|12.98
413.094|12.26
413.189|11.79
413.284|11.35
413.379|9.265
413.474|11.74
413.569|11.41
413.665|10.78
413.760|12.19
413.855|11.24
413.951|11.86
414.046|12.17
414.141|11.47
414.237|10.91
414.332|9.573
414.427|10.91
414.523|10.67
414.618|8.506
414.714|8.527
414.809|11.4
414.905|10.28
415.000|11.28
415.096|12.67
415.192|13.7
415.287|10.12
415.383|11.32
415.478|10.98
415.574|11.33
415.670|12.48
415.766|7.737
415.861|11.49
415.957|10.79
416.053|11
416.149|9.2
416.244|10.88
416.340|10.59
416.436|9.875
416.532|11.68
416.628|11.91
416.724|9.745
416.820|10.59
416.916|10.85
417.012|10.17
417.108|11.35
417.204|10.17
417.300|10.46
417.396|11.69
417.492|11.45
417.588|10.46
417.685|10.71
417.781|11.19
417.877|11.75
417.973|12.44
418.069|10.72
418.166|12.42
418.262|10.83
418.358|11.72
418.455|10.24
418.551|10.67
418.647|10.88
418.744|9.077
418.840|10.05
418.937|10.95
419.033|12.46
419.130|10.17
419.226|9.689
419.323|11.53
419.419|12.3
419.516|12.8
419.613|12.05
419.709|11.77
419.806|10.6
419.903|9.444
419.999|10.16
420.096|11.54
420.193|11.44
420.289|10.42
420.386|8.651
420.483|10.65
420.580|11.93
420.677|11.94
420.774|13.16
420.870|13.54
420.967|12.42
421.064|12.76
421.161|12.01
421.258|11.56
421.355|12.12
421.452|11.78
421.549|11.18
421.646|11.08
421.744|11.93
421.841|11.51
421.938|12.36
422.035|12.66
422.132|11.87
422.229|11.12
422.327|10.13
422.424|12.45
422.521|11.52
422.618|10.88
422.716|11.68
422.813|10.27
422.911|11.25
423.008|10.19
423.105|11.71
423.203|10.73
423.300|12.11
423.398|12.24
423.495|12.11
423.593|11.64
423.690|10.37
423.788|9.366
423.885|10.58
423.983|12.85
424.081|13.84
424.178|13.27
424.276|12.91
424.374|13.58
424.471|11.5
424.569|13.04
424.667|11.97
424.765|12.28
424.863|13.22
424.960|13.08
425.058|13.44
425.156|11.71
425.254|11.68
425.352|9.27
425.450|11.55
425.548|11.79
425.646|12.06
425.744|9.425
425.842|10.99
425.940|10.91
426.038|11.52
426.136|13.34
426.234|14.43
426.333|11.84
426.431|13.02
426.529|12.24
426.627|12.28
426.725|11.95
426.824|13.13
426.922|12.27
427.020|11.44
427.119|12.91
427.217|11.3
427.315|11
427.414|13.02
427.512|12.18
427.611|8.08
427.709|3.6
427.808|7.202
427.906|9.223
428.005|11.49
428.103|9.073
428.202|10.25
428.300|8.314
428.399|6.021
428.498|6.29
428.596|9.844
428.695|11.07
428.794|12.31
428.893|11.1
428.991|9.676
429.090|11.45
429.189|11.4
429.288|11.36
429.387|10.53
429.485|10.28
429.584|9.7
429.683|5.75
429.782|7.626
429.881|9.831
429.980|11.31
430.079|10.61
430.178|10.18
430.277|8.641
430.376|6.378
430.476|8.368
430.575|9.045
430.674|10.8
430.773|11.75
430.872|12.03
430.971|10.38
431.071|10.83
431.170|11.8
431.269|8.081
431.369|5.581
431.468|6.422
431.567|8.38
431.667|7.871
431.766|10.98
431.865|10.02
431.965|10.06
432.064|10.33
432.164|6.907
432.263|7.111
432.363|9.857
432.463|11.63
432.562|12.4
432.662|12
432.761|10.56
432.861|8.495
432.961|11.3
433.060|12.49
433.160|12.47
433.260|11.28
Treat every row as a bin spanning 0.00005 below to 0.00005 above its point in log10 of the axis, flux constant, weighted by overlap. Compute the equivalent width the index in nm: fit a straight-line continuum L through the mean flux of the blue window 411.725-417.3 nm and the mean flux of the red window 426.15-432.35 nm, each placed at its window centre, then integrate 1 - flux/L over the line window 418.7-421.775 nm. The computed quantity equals -0.19 nm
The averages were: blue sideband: 11.1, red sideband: 9.99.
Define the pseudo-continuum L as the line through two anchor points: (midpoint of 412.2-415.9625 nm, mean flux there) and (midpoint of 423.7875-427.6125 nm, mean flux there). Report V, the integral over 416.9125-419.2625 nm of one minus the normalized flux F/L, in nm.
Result 0.14 nm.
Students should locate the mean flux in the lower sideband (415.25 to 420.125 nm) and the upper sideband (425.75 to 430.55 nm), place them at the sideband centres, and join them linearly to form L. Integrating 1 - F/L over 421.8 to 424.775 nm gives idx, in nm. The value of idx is -0.32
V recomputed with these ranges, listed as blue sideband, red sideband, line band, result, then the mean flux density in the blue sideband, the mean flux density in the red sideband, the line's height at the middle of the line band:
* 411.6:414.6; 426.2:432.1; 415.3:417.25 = 0.09 nm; 11.5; 10.1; 11.2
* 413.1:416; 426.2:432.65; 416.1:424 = -0.41 nm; 11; 10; 10.7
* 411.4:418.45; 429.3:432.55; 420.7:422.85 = -0.29 nm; 11.2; 9.41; 10.4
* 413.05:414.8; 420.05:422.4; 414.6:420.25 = 0.18 nm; 10.9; 11.7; 11.3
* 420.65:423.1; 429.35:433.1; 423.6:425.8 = -0.17 nm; 11.7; 9.63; 11.1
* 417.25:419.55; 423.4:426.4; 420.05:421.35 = -0.03 nm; 11.1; 12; 11.4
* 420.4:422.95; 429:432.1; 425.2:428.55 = -0.08 nm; 11.7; 9.6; 10.5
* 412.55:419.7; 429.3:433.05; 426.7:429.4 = -0.09 nm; 11.1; 9.61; 9.92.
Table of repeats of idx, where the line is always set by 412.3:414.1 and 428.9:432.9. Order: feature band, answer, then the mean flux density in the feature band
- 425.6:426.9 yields -0.23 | 12.1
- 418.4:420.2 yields 0.04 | 10.9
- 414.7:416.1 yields 0.07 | 11.1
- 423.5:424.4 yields -0.12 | 12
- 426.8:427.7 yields -0.10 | 11.3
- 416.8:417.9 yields 0.05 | 10.9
